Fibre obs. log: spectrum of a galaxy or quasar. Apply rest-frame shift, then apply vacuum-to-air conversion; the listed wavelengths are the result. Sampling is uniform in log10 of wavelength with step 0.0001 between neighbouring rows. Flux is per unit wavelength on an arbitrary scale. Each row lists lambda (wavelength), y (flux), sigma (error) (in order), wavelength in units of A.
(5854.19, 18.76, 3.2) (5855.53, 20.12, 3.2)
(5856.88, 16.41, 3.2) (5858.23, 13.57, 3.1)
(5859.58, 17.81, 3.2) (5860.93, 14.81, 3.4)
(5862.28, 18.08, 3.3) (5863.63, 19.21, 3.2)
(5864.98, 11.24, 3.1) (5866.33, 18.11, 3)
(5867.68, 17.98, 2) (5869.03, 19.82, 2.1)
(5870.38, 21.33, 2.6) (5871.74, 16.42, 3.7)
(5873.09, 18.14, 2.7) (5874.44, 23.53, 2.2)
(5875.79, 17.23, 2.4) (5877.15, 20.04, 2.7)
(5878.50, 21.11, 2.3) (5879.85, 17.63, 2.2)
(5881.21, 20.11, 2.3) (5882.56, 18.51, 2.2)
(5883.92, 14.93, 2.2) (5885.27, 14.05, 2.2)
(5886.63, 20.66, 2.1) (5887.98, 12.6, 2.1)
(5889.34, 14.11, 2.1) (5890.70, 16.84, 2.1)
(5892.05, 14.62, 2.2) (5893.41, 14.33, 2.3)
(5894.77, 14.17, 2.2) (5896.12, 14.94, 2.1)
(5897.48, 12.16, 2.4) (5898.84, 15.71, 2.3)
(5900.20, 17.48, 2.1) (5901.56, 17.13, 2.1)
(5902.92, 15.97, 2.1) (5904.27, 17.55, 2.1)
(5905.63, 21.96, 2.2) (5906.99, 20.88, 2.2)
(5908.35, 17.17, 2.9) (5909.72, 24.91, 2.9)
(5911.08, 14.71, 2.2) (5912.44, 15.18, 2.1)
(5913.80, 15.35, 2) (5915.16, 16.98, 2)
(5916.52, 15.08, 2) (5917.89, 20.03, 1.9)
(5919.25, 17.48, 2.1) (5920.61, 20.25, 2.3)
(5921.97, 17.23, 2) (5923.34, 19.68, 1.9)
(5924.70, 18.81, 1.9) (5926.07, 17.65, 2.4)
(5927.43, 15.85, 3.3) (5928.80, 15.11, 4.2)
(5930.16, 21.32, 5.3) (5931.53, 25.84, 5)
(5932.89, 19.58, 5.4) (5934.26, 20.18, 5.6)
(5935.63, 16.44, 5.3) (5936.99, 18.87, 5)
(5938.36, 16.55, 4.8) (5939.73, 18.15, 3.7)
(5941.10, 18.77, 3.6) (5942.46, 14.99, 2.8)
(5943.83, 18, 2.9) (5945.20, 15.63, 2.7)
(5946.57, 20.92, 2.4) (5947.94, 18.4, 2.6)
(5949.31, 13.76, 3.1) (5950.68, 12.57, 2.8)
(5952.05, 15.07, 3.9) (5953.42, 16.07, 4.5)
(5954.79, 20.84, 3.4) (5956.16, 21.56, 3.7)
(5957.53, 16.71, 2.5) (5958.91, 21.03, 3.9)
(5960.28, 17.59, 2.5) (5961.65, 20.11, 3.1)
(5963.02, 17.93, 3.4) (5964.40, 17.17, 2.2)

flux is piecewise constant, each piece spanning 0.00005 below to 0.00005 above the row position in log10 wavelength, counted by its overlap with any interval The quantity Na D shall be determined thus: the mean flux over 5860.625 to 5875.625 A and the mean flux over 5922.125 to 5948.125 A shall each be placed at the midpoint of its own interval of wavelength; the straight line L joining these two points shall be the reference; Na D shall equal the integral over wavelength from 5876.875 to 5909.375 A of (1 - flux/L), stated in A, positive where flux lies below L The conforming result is 2.37 A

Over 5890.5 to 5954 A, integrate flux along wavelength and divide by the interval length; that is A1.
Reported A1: 17.4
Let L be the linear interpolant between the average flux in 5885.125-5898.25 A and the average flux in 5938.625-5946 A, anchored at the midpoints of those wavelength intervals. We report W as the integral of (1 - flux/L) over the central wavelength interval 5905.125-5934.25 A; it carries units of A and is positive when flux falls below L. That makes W -4.5 A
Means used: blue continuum 14.9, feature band 18.6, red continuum 17.1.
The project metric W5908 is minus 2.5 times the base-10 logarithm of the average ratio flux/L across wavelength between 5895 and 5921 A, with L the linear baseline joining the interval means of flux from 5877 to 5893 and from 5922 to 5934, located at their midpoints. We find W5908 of 0.05 mag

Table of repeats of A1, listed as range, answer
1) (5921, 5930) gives 17.7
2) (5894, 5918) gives 17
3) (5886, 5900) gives 15.1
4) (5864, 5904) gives 17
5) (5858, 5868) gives 16.4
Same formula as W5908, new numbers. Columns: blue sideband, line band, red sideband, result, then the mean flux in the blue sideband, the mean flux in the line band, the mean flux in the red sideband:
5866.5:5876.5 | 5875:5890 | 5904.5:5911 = 0.12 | 19.1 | 17.4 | 20.3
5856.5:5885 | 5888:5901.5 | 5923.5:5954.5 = 0.19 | 17.9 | 14.9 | 17.7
